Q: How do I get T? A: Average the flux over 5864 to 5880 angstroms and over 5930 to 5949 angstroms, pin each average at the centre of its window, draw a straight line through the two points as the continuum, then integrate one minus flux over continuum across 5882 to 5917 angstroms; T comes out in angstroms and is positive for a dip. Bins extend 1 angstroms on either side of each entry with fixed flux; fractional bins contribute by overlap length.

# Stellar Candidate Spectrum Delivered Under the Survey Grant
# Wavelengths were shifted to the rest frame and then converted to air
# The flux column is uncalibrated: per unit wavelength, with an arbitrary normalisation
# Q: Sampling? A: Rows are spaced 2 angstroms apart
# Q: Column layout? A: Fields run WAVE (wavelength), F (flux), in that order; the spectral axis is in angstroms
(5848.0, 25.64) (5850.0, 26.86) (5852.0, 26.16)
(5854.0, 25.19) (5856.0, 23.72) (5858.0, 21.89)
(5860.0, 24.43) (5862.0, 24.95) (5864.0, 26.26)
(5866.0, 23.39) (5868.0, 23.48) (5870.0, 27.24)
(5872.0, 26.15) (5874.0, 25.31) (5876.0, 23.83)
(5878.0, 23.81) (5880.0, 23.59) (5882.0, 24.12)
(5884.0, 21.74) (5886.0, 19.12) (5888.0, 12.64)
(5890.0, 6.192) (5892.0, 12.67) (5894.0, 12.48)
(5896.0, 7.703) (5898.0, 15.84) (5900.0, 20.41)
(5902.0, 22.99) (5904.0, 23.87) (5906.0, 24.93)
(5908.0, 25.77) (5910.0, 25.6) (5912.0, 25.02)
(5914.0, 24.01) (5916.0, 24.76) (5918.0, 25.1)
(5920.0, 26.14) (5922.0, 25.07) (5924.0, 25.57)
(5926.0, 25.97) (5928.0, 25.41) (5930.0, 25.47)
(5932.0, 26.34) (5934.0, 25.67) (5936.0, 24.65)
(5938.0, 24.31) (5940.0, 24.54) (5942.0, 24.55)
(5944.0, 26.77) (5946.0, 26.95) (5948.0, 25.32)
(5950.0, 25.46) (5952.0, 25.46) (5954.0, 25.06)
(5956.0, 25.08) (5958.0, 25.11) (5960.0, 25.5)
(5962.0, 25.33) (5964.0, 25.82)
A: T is 8.0 angstroms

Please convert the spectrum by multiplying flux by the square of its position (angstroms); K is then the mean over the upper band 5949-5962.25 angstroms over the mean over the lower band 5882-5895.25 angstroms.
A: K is 1.8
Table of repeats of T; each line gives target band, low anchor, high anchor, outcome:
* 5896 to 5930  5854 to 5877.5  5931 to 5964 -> 1.9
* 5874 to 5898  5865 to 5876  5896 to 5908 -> 6.0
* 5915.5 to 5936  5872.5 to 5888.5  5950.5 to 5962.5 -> -1.3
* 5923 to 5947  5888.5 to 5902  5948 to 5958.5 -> -4.6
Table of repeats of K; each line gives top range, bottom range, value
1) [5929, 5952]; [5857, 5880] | 1.06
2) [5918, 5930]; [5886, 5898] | 2.24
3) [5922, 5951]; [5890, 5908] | 1.48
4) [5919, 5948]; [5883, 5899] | 1.91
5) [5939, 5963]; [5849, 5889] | 1.10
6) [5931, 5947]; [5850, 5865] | 1.06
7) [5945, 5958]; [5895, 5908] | 1.31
